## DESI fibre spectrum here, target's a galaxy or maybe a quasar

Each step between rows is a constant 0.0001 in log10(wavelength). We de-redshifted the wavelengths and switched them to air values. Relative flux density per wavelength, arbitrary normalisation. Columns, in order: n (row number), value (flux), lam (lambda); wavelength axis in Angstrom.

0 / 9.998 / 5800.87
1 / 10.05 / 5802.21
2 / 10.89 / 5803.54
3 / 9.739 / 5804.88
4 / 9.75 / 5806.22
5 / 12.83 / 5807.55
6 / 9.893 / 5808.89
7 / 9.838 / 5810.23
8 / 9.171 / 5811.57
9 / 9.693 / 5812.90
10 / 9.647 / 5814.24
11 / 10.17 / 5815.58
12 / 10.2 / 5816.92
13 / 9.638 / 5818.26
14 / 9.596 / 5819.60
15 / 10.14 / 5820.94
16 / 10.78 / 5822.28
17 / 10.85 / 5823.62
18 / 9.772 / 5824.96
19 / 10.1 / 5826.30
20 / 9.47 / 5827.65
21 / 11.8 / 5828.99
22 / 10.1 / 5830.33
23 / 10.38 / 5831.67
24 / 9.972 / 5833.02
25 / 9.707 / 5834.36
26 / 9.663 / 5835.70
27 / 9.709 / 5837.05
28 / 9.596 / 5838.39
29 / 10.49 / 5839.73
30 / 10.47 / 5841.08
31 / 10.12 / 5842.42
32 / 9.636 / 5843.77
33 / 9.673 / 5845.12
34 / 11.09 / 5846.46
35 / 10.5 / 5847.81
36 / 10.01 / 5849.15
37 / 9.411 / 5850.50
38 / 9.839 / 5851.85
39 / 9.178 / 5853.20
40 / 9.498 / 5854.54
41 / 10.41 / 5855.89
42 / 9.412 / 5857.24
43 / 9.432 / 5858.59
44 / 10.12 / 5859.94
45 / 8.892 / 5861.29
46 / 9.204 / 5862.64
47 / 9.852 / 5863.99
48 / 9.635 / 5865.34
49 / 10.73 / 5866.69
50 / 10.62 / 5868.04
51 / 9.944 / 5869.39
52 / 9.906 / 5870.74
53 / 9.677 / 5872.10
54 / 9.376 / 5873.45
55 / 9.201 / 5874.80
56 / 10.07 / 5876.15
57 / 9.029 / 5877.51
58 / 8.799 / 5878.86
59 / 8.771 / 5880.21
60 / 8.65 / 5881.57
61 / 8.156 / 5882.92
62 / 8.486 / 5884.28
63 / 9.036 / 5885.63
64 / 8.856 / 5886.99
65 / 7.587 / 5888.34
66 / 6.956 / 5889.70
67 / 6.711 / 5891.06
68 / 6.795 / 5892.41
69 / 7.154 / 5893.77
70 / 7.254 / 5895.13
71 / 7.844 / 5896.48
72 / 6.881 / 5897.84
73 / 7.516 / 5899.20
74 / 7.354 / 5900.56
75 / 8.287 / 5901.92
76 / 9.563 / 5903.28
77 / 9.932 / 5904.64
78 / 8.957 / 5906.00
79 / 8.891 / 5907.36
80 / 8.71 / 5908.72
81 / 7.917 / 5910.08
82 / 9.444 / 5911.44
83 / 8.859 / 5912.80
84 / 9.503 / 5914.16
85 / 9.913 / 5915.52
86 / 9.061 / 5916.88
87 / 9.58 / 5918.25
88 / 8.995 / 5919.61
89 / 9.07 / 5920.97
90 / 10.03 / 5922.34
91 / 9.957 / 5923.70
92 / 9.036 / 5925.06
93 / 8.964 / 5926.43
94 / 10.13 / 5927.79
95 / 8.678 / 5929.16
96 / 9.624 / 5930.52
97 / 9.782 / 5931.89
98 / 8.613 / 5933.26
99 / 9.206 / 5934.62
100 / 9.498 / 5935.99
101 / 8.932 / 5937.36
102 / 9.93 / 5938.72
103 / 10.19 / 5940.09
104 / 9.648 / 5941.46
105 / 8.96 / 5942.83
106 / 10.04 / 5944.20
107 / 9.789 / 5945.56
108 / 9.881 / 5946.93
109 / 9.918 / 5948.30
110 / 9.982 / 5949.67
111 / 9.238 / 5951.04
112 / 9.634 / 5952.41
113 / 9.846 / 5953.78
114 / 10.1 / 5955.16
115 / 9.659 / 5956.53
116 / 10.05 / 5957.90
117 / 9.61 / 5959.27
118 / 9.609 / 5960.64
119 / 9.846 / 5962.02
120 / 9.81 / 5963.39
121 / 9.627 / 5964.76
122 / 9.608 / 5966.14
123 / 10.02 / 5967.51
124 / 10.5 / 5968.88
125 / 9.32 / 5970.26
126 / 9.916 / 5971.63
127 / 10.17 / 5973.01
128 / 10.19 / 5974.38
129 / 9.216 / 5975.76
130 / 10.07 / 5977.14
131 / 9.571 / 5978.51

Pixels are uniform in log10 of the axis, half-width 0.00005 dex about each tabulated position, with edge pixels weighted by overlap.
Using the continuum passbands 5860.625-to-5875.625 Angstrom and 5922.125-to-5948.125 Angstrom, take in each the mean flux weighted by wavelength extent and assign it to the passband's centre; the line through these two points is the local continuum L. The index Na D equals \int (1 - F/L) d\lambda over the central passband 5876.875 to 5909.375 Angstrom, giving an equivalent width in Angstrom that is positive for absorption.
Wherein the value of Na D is 5.00 Angstrom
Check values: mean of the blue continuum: 9.74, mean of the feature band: 8.17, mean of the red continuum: 9.52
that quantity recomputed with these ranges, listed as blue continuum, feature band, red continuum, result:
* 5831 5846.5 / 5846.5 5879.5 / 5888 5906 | -2.5 Angstrom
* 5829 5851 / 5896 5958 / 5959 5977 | 4.1 Angstrom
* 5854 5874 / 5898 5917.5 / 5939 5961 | 1.9 Angstrom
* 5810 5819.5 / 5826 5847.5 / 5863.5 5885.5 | -1.1 Angstrom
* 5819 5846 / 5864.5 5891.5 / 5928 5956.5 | 2.4 Angstrom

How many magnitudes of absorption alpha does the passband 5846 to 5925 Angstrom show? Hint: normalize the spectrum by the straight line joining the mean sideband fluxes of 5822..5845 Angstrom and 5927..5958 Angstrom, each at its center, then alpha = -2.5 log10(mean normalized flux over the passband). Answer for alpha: 0.098 mag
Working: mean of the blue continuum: 10.1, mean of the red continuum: 9.61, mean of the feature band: 9.04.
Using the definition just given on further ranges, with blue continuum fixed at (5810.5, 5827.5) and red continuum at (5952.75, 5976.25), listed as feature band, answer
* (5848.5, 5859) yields 0.031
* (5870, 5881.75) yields 0.069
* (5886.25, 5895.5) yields 0.325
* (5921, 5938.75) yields 0.054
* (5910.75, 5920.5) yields 0.061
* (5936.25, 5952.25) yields 0.019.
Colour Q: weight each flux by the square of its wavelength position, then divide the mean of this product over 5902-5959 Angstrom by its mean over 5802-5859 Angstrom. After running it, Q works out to 0.97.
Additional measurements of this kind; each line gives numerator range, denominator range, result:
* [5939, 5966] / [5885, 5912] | 1.23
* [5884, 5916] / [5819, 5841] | 0.83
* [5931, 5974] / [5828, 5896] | 1.07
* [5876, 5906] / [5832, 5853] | 0.83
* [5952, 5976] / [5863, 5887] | 1.08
